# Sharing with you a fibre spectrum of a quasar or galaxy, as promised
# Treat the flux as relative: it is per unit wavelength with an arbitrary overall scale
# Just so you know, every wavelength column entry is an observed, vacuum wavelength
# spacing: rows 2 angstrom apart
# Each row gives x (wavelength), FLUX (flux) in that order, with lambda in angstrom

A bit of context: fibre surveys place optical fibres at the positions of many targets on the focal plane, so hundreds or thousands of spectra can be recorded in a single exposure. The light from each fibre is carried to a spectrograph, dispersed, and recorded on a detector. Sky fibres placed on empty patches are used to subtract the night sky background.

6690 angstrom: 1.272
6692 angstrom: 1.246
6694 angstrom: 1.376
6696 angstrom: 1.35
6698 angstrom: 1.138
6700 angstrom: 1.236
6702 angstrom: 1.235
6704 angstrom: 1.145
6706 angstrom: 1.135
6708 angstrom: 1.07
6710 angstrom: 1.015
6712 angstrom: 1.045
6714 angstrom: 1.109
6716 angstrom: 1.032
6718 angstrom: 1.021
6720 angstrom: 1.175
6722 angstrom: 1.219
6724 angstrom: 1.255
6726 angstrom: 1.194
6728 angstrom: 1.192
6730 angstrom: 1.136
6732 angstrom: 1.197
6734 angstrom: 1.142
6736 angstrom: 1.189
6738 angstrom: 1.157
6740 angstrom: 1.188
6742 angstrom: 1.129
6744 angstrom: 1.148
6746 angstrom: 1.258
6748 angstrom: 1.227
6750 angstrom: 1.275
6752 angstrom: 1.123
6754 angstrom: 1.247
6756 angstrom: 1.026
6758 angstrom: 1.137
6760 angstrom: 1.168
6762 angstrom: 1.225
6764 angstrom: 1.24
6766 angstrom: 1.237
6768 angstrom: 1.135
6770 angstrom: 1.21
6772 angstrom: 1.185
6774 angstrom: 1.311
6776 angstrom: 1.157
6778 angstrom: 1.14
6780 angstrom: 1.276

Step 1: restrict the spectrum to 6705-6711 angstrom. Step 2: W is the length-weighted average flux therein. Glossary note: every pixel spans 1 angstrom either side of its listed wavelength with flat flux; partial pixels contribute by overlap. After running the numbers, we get 1.07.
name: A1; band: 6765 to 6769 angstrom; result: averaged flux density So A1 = 1.19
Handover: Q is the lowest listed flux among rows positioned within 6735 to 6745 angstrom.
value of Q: 1.129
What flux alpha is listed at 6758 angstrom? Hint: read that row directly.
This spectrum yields 1.137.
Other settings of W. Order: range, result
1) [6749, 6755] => 1.21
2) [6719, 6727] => 1.21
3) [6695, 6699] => 1.24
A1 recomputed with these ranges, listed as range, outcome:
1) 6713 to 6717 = 1.07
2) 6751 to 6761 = 1.14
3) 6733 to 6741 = 1.17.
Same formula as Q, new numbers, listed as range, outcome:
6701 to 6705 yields 1.145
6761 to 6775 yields 1.135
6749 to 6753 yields 1.123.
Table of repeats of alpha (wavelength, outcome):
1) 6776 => 1.157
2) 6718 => 1.021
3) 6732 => 1.197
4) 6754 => 1.247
